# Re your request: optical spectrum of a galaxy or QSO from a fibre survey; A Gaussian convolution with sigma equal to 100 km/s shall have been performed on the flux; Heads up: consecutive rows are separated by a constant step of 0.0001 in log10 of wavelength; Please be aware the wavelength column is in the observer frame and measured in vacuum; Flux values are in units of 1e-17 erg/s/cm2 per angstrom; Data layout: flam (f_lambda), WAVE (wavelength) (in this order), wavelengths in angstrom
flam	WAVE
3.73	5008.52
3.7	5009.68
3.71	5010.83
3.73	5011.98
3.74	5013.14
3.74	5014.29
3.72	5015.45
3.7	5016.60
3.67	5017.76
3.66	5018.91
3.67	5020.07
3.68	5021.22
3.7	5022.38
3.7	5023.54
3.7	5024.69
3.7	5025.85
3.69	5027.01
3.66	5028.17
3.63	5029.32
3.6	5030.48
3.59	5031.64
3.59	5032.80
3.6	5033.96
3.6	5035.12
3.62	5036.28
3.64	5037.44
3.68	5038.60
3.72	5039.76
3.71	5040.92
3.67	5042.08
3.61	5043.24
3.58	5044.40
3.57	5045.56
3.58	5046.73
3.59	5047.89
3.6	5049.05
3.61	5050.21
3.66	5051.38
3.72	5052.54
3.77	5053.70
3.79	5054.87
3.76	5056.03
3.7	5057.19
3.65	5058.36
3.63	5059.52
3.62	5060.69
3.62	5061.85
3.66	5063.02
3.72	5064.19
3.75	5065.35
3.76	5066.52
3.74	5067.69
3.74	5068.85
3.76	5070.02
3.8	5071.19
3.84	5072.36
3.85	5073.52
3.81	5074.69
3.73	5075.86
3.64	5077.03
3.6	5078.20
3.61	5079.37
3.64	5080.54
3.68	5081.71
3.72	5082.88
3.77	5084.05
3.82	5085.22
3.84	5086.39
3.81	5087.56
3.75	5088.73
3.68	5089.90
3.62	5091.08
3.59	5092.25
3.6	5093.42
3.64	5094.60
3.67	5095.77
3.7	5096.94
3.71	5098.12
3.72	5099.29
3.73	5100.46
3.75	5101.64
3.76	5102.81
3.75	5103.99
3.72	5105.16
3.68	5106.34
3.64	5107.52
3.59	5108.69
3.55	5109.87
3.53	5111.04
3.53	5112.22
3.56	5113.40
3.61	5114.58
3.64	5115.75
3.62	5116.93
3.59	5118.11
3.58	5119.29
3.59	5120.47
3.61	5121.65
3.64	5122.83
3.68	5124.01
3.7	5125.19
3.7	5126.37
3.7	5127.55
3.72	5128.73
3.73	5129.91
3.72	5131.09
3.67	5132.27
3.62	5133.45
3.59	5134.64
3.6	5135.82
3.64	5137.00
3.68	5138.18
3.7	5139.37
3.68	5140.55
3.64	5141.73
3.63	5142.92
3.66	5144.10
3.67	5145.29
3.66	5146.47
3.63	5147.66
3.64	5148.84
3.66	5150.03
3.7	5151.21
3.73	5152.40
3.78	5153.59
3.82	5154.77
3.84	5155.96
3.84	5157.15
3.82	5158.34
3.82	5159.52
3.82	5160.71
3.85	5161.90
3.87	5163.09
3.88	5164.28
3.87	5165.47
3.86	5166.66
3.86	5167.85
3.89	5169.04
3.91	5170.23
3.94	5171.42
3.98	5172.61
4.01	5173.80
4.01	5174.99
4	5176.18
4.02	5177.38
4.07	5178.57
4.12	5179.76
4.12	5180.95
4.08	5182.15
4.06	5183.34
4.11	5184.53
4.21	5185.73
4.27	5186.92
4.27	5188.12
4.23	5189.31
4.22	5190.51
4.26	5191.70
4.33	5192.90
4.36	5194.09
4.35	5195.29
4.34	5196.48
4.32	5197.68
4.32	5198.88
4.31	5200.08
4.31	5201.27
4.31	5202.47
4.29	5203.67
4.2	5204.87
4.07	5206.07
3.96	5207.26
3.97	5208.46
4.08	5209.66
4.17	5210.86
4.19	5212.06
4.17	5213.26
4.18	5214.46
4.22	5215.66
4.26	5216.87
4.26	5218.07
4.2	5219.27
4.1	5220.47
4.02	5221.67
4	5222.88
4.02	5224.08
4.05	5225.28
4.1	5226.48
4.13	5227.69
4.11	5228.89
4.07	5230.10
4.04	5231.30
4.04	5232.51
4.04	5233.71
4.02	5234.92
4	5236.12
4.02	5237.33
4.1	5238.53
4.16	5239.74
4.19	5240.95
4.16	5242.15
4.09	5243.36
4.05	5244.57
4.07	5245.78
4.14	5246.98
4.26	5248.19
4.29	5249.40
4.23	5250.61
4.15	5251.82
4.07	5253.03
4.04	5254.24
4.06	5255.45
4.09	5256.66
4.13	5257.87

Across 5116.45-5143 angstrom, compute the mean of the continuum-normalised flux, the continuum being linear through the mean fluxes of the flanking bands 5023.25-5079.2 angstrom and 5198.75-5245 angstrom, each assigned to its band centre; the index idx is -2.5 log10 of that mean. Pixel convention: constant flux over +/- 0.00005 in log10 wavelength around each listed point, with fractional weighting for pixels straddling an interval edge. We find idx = 0.07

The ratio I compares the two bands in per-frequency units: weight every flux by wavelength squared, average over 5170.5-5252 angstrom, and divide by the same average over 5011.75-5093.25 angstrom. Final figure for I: 1.20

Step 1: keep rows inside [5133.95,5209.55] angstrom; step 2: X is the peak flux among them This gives 4.36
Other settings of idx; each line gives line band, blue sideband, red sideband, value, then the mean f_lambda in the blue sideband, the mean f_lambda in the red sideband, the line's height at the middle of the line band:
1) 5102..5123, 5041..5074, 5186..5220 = 0.08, 3.69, 4.23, 3.89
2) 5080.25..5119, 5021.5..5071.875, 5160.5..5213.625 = 0.05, 3.67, 4.11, 3.84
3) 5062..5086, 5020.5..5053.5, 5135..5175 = -0.01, 3.64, 3.78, 3.69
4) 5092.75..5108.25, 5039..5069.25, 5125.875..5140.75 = -0.01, 3.67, 3.67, 3.67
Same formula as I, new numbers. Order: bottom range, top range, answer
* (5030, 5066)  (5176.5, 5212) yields 1.22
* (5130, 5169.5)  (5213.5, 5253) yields 1.14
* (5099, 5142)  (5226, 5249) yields 1.17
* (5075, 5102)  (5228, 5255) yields 1.18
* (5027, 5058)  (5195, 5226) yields 1.22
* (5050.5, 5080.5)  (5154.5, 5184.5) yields 1.10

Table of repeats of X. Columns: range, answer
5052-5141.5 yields 3.85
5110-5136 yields 3.73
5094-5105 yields 3.76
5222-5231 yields 4.13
